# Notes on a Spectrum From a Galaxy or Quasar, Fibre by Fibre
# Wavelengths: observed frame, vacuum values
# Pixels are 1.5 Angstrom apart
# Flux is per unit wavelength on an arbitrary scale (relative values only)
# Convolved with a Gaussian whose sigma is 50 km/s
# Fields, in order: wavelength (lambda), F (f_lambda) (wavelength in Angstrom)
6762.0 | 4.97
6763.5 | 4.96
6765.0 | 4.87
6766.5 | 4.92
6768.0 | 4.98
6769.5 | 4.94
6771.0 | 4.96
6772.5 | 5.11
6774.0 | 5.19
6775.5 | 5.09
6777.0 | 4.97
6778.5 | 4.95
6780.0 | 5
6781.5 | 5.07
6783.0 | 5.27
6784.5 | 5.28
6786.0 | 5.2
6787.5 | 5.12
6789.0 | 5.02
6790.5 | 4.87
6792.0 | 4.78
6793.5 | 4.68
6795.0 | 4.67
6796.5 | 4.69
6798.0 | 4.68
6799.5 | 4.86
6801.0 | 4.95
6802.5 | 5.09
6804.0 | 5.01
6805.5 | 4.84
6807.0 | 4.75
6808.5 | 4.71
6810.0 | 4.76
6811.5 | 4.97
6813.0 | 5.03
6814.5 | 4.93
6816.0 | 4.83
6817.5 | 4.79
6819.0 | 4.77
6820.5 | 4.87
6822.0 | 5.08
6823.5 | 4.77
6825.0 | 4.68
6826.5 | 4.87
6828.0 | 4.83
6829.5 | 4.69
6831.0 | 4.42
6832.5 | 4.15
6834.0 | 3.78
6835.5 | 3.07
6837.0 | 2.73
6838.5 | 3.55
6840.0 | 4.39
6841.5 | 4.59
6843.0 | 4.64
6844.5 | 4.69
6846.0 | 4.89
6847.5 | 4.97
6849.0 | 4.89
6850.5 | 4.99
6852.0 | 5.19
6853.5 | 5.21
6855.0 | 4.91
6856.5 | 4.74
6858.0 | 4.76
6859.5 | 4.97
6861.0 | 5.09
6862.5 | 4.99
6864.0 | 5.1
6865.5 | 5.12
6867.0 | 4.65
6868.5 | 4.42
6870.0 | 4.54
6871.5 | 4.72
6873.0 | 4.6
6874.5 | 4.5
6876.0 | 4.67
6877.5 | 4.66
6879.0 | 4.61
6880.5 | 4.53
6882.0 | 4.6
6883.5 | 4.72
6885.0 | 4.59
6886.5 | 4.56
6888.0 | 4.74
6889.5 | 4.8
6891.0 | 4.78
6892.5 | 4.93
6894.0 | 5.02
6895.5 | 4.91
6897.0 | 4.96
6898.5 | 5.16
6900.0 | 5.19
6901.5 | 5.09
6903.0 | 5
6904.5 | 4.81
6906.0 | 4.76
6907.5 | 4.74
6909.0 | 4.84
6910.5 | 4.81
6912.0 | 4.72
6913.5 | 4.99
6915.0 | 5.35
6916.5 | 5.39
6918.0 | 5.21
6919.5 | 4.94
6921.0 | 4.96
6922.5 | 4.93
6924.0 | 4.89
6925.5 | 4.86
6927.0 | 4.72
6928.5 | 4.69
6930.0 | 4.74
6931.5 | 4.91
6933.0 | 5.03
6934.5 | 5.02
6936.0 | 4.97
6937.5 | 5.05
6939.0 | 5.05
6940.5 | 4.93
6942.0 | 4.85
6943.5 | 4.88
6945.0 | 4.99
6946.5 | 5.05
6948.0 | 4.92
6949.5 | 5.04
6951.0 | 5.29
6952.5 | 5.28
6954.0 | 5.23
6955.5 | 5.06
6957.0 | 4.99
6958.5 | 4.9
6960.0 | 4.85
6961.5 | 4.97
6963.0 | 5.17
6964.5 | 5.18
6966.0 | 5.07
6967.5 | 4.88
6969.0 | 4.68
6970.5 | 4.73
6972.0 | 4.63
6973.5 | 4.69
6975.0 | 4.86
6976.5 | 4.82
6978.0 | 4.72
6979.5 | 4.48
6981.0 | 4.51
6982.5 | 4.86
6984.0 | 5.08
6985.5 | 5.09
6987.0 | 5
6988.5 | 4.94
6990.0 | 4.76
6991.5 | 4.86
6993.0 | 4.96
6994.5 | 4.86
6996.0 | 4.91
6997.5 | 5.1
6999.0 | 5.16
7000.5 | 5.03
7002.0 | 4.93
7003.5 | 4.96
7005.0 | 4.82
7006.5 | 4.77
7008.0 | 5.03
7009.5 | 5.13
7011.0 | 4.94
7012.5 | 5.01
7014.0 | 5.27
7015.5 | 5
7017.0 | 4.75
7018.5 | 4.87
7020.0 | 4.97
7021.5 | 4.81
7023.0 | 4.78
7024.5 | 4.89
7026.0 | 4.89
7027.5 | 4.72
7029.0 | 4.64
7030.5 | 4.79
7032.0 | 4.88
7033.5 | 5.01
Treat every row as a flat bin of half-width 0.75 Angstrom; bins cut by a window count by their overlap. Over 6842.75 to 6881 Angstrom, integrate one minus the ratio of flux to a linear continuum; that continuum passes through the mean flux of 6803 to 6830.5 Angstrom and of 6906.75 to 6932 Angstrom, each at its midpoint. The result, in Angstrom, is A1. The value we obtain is 0.5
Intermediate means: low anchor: 4.84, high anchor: 4.92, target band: 4.81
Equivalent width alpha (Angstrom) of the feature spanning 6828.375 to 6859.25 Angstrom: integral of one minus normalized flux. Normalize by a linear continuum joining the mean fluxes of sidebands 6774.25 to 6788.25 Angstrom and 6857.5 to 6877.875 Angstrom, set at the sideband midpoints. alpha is 2.5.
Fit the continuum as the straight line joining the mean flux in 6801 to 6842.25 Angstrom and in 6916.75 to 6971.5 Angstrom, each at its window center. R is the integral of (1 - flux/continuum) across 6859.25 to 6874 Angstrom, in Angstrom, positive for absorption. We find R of -0.3 Angstrom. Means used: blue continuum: 4.56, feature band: 4.81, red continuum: 4.97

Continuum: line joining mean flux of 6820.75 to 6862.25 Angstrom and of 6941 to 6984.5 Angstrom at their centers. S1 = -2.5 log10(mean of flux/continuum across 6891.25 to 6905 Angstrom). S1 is -0.06 mag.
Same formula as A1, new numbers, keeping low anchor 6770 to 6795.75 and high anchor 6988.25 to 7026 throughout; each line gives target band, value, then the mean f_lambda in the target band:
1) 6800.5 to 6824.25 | 0.57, 4.88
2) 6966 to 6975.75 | 0.36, 4.77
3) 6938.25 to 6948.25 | 0.01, 4.95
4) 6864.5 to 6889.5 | 1.67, 4.65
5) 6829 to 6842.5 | 2.88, 3.93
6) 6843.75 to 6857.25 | 0.13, 4.94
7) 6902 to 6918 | 0.05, 4.96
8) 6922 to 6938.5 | 0.24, 4.89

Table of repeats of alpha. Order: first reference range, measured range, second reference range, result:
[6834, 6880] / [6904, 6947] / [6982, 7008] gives -1.4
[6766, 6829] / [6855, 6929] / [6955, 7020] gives 1.1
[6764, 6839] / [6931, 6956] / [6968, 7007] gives -1.0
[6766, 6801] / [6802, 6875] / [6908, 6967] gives 4.3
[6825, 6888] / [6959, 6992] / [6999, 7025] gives 0.1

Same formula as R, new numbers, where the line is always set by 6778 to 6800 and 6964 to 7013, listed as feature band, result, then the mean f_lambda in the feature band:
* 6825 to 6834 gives 0.7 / 4.53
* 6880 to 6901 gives 0.4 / 4.83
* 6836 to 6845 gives 1.6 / 4.05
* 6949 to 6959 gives -0.4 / 5.12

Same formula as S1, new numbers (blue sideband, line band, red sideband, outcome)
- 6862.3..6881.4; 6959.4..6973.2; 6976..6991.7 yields -0.02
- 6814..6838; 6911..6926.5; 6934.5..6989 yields -0.05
